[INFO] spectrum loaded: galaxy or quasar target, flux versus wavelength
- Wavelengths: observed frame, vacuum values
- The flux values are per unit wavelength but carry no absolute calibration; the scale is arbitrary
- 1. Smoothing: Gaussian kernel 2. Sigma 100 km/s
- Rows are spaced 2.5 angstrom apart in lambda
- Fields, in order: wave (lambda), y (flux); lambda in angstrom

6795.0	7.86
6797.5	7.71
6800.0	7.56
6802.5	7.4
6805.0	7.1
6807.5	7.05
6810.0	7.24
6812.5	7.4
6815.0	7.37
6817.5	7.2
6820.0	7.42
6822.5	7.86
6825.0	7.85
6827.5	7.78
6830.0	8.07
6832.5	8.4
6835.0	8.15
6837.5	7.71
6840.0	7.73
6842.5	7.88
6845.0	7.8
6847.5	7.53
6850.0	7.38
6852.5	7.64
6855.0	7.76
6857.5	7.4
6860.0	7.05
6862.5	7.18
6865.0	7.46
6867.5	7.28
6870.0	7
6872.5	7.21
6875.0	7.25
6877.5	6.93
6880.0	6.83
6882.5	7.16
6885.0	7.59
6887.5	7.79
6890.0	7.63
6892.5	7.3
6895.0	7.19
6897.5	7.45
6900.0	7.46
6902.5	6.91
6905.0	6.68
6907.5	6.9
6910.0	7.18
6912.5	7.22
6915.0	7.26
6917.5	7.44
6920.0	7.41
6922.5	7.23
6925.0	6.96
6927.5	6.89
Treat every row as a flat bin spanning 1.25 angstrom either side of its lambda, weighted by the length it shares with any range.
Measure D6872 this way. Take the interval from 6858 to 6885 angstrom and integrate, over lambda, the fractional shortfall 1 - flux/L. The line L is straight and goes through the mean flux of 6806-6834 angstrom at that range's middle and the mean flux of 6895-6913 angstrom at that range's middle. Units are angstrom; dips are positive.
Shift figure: 0.5 angstrom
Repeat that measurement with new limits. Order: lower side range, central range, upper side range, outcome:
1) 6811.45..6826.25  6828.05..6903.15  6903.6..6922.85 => -1.39 angstrom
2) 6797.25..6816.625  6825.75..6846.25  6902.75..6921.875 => -1.85 angstrom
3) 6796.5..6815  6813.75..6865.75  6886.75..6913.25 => -2.44 angstrom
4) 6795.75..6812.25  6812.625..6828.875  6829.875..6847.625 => 0.13 angstrom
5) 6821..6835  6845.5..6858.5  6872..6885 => 0.03 angstrom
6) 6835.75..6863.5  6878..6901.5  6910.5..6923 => 0.17 angstrom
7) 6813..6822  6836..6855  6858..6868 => -0.99 angstrom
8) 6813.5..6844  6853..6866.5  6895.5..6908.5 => 0.19 angstrom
